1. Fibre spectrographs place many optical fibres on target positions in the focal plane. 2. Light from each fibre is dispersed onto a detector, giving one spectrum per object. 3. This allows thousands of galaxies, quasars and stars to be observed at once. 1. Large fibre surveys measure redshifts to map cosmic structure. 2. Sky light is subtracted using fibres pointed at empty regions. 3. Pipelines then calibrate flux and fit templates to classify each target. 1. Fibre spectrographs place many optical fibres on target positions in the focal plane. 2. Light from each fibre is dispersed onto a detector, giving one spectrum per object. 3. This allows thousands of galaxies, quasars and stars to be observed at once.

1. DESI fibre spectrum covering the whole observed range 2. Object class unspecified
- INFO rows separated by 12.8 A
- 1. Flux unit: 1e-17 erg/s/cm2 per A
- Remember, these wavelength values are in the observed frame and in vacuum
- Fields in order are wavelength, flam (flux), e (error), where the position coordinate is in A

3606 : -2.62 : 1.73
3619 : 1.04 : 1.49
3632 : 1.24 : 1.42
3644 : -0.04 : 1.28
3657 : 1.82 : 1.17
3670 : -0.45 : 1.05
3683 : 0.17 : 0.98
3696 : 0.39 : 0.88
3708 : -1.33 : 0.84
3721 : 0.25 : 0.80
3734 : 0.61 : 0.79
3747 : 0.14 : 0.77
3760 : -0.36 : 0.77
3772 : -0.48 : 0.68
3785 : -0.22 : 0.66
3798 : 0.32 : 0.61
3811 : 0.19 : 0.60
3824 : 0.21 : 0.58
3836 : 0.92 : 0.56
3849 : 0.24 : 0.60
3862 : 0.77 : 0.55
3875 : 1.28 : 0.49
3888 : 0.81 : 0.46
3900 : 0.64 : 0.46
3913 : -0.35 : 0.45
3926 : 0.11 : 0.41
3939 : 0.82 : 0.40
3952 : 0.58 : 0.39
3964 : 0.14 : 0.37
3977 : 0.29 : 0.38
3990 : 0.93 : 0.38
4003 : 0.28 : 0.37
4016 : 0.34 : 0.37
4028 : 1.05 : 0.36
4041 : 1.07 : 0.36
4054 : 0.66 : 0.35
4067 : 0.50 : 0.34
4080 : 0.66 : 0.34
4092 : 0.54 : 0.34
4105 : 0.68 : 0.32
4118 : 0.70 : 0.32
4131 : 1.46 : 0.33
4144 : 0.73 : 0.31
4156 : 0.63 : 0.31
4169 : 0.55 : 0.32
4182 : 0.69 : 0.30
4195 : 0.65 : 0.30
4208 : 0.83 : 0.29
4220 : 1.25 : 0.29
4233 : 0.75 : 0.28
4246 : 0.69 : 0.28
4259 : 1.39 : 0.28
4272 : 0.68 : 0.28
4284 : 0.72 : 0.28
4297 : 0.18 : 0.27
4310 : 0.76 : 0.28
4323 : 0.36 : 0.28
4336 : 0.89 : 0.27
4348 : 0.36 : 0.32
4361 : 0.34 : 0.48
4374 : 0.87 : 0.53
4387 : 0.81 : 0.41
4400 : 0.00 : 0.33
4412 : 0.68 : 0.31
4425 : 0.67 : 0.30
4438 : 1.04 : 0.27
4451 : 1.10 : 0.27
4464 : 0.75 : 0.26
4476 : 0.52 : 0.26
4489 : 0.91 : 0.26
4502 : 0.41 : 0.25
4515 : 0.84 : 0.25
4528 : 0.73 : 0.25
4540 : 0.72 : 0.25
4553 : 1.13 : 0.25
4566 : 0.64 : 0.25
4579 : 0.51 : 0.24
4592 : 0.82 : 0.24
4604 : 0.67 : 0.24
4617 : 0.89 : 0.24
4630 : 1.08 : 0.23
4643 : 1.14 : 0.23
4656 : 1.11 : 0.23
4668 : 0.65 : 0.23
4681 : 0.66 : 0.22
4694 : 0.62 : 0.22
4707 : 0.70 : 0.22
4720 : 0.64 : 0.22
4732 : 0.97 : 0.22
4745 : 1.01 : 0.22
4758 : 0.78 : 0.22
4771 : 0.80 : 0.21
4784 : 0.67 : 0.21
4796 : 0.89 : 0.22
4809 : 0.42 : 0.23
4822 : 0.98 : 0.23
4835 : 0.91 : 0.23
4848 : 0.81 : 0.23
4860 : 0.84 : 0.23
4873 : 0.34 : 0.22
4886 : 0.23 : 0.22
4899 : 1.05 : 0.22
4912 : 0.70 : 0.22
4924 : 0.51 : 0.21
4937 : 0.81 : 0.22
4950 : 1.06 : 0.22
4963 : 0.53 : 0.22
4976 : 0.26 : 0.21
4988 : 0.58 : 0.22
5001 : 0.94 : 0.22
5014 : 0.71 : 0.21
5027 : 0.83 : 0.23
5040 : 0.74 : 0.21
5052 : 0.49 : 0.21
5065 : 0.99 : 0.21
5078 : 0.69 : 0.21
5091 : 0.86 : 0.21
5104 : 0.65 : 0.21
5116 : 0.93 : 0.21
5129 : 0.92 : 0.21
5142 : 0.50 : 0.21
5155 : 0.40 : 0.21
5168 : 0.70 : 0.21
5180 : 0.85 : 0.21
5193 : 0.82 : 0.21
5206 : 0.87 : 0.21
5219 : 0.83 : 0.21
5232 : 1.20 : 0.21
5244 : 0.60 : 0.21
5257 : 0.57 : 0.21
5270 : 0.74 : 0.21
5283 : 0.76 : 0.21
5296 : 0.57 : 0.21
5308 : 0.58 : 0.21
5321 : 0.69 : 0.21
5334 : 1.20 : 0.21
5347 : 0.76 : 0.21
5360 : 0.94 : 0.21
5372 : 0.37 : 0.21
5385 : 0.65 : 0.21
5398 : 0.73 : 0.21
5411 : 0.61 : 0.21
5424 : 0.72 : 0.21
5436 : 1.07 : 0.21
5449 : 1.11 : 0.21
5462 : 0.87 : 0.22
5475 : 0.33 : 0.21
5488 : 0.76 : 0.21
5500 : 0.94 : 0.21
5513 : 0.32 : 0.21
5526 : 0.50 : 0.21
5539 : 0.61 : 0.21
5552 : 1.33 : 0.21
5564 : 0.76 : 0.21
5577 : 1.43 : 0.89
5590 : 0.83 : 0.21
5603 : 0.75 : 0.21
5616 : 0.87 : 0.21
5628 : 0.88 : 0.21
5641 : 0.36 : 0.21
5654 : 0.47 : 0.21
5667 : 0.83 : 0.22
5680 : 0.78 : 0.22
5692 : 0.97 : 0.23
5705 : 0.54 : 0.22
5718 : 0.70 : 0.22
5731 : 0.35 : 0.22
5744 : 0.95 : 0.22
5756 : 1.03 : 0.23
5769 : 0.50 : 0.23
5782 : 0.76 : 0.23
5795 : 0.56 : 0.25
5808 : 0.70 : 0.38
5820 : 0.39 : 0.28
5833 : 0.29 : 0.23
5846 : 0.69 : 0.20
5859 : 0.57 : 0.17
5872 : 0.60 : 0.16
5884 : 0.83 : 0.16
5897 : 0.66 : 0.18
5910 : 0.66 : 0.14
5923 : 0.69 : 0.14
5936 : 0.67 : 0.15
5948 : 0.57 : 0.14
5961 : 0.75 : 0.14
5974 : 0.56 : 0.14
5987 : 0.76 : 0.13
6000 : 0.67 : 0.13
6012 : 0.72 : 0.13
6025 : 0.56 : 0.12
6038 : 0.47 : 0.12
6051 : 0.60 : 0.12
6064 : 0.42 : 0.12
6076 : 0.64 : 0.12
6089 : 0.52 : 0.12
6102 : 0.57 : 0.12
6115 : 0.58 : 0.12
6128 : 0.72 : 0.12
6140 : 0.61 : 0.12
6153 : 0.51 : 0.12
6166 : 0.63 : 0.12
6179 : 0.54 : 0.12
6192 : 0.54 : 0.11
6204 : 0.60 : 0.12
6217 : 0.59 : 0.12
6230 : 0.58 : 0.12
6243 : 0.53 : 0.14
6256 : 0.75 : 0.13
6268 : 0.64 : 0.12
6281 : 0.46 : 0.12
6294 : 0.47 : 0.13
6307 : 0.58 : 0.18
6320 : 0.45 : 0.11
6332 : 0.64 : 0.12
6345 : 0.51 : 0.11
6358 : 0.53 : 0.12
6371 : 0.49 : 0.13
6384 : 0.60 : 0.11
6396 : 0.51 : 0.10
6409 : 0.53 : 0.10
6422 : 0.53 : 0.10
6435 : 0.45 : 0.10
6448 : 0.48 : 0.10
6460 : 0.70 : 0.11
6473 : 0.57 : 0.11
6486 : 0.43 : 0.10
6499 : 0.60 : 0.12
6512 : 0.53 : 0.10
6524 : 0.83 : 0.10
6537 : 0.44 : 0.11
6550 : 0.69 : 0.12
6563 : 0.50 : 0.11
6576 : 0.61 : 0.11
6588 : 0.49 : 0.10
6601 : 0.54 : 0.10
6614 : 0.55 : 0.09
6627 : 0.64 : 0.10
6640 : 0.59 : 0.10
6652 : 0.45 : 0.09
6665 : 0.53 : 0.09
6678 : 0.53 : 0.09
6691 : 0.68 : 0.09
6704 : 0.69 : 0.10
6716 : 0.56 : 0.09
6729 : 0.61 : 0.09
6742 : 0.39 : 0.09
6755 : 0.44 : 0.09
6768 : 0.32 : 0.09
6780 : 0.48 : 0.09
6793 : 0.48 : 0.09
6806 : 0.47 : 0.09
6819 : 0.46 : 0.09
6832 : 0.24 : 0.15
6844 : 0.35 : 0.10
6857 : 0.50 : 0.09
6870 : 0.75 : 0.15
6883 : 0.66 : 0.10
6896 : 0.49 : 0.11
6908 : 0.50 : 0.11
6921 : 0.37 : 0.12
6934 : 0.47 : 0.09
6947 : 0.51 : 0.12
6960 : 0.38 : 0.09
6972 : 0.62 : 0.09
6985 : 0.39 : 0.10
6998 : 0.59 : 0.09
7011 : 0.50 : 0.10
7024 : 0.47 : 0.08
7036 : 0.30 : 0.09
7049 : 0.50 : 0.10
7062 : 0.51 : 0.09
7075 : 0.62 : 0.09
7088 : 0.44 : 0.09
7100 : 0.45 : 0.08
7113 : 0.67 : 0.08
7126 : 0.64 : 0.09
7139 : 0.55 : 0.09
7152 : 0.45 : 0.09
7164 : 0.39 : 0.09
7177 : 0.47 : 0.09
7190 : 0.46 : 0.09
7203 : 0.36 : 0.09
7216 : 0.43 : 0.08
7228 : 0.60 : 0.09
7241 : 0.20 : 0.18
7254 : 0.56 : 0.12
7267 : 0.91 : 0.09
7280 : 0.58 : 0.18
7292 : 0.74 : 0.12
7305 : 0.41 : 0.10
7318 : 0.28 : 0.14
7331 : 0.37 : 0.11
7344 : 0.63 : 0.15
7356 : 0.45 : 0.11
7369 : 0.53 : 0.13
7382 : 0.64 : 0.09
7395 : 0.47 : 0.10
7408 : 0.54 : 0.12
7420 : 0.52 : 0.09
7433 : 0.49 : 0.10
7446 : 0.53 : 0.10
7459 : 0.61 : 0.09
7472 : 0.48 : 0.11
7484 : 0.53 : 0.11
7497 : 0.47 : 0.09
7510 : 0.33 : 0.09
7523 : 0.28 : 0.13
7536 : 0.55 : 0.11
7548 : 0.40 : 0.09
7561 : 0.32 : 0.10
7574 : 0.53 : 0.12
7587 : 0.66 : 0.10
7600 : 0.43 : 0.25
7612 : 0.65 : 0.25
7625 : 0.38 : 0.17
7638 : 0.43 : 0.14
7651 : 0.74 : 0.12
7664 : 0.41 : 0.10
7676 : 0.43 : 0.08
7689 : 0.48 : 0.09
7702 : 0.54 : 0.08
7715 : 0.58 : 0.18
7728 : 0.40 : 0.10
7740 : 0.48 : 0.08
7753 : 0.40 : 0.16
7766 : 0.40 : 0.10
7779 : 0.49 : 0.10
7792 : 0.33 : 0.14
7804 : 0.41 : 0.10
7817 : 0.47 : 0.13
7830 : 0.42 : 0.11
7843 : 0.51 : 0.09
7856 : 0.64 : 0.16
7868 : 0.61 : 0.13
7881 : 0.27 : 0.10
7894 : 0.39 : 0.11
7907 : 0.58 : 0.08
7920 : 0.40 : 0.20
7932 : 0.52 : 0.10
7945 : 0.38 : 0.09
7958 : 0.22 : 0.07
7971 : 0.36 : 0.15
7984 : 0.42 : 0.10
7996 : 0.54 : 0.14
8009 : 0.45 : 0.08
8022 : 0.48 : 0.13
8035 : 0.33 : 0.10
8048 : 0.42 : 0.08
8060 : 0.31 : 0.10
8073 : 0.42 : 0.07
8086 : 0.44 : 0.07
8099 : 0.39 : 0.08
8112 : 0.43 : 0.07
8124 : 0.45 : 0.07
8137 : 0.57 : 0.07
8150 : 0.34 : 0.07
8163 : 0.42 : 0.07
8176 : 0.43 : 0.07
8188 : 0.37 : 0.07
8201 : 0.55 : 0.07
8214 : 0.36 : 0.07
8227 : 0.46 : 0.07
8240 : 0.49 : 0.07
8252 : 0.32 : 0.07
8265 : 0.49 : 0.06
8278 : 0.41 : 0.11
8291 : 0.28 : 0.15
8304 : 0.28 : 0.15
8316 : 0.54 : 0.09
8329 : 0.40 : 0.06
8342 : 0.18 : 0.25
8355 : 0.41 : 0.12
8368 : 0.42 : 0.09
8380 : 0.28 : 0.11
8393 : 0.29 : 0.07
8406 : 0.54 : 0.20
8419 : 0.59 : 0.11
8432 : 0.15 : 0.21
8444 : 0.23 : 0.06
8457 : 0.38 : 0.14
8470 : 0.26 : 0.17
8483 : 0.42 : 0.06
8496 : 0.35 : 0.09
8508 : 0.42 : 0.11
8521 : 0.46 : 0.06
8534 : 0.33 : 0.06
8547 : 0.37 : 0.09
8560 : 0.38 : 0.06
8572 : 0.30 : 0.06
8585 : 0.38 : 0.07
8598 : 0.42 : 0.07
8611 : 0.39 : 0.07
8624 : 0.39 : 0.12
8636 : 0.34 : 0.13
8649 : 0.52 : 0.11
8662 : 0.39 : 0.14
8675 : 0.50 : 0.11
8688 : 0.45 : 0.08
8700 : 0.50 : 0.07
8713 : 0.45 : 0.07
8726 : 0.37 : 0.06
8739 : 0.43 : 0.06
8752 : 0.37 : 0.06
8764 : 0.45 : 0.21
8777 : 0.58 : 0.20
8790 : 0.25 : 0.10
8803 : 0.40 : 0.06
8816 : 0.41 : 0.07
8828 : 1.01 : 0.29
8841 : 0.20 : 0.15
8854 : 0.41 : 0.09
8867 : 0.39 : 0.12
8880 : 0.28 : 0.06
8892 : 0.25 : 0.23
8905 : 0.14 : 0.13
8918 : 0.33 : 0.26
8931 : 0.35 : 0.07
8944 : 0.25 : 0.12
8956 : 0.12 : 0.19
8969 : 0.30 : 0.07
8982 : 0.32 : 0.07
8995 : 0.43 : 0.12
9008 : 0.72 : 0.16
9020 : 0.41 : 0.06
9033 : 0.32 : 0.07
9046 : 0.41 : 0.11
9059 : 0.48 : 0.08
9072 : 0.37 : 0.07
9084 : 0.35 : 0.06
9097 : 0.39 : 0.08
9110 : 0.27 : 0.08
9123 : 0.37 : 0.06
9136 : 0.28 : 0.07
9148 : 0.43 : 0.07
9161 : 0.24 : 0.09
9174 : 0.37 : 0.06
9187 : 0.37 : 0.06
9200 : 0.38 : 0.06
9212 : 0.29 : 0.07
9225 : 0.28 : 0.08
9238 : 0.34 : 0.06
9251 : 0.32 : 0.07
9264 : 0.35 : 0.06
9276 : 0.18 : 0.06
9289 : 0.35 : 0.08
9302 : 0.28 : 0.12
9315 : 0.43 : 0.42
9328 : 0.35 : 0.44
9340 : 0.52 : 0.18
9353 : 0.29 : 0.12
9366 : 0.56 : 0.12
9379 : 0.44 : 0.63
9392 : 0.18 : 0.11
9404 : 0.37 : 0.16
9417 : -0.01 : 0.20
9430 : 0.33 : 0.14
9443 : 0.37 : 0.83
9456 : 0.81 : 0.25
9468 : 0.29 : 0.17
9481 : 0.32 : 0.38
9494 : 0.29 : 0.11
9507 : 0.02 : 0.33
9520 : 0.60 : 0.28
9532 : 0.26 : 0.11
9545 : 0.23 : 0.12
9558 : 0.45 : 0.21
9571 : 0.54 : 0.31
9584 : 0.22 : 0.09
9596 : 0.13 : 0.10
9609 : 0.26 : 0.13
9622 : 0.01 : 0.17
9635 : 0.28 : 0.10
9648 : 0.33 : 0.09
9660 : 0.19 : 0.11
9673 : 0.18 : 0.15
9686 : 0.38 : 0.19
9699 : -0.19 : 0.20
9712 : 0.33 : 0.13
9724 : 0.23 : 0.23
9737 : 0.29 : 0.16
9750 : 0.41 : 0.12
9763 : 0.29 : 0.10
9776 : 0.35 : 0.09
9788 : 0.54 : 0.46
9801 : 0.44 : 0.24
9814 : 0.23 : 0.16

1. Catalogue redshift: 0.11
